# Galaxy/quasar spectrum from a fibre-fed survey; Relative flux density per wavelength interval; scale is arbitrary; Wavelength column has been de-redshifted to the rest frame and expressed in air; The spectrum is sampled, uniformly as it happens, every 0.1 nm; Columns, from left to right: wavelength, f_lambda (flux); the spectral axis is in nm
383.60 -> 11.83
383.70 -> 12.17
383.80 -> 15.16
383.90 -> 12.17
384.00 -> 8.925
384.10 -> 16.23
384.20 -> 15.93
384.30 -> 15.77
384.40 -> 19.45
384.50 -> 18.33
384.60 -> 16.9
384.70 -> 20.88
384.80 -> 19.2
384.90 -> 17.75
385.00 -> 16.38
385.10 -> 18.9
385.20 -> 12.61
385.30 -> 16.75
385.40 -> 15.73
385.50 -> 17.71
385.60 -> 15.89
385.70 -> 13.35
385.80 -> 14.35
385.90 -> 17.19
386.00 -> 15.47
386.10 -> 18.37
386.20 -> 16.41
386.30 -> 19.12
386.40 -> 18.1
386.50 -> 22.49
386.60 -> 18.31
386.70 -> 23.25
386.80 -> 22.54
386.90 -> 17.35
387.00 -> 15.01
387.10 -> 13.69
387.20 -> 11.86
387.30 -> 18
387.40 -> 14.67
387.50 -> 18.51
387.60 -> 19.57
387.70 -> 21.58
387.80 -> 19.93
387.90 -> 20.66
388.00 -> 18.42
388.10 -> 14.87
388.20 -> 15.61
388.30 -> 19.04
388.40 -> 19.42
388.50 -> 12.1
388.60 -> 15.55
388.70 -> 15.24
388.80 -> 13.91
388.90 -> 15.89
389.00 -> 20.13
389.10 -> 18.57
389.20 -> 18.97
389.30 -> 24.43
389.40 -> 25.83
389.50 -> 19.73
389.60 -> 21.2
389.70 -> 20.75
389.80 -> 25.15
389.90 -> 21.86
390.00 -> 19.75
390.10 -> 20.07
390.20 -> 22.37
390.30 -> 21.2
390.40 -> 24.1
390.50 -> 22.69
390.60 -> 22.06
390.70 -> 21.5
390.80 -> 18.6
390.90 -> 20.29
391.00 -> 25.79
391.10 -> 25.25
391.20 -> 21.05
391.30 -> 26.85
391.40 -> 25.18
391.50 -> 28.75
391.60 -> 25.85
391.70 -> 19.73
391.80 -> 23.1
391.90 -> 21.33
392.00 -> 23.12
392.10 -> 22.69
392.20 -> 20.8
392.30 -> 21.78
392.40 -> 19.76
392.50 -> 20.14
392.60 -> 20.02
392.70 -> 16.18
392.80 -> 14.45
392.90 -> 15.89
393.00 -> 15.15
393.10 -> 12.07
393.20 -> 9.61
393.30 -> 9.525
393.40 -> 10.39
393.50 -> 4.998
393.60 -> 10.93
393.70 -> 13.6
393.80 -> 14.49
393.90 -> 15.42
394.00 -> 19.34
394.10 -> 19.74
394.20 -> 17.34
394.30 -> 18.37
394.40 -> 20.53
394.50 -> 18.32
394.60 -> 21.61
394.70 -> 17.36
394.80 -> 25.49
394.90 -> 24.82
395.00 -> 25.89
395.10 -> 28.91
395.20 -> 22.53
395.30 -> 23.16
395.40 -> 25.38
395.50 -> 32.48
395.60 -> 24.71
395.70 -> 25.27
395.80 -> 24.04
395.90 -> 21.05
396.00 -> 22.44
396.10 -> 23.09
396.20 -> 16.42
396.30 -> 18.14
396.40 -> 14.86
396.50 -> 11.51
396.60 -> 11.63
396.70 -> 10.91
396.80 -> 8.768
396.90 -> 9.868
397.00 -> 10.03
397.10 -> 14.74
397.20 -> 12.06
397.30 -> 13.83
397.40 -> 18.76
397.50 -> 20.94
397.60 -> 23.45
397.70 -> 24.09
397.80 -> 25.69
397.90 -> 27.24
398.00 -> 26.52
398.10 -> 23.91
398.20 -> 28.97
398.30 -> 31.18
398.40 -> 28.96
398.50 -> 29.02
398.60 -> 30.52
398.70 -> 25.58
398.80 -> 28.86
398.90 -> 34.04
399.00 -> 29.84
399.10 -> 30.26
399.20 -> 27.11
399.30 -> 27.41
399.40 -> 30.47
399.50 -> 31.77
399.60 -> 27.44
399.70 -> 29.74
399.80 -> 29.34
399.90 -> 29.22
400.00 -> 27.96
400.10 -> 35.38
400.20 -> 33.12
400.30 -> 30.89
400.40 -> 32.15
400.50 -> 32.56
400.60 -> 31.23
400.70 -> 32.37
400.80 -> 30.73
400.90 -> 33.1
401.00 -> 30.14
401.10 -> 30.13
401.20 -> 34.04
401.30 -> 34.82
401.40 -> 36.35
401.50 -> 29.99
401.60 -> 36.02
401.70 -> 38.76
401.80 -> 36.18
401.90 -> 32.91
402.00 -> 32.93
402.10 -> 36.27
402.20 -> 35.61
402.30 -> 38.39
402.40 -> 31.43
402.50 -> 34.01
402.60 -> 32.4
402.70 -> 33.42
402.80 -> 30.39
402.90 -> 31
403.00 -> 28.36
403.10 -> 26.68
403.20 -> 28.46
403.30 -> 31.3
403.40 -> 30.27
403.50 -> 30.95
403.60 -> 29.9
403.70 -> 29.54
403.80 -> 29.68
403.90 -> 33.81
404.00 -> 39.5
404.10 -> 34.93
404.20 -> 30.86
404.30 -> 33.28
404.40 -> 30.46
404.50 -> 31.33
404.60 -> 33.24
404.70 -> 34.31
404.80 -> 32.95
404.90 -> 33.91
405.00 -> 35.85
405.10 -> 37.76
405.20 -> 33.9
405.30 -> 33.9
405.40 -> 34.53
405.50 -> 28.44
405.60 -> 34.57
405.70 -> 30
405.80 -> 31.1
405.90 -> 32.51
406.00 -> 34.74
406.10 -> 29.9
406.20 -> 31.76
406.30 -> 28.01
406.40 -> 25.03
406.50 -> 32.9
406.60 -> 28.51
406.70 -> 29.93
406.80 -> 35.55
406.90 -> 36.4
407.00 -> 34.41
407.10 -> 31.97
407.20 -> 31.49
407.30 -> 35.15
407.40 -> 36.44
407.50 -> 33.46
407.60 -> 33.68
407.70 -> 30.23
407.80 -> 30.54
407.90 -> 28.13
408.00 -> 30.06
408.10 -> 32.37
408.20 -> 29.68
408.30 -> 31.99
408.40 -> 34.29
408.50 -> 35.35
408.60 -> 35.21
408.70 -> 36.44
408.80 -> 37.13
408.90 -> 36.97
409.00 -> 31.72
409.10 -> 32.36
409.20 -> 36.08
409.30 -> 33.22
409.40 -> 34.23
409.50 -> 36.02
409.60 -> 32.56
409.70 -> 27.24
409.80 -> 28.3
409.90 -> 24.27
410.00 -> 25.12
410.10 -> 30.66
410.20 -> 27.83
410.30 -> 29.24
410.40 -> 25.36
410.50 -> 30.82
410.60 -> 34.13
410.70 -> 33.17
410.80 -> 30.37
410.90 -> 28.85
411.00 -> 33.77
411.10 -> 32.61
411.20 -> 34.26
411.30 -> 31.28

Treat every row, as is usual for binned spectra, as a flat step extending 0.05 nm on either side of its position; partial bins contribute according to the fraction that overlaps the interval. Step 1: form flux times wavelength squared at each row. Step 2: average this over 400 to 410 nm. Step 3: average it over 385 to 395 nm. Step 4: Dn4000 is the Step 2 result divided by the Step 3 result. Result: 1.87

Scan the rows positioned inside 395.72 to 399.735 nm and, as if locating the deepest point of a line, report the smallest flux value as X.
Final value 8.768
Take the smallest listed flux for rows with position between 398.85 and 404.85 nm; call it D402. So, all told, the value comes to 26.68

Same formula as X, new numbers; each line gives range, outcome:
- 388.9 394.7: 4.998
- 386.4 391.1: 11.86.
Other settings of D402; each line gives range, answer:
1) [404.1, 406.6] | 25.03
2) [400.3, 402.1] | 29.99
